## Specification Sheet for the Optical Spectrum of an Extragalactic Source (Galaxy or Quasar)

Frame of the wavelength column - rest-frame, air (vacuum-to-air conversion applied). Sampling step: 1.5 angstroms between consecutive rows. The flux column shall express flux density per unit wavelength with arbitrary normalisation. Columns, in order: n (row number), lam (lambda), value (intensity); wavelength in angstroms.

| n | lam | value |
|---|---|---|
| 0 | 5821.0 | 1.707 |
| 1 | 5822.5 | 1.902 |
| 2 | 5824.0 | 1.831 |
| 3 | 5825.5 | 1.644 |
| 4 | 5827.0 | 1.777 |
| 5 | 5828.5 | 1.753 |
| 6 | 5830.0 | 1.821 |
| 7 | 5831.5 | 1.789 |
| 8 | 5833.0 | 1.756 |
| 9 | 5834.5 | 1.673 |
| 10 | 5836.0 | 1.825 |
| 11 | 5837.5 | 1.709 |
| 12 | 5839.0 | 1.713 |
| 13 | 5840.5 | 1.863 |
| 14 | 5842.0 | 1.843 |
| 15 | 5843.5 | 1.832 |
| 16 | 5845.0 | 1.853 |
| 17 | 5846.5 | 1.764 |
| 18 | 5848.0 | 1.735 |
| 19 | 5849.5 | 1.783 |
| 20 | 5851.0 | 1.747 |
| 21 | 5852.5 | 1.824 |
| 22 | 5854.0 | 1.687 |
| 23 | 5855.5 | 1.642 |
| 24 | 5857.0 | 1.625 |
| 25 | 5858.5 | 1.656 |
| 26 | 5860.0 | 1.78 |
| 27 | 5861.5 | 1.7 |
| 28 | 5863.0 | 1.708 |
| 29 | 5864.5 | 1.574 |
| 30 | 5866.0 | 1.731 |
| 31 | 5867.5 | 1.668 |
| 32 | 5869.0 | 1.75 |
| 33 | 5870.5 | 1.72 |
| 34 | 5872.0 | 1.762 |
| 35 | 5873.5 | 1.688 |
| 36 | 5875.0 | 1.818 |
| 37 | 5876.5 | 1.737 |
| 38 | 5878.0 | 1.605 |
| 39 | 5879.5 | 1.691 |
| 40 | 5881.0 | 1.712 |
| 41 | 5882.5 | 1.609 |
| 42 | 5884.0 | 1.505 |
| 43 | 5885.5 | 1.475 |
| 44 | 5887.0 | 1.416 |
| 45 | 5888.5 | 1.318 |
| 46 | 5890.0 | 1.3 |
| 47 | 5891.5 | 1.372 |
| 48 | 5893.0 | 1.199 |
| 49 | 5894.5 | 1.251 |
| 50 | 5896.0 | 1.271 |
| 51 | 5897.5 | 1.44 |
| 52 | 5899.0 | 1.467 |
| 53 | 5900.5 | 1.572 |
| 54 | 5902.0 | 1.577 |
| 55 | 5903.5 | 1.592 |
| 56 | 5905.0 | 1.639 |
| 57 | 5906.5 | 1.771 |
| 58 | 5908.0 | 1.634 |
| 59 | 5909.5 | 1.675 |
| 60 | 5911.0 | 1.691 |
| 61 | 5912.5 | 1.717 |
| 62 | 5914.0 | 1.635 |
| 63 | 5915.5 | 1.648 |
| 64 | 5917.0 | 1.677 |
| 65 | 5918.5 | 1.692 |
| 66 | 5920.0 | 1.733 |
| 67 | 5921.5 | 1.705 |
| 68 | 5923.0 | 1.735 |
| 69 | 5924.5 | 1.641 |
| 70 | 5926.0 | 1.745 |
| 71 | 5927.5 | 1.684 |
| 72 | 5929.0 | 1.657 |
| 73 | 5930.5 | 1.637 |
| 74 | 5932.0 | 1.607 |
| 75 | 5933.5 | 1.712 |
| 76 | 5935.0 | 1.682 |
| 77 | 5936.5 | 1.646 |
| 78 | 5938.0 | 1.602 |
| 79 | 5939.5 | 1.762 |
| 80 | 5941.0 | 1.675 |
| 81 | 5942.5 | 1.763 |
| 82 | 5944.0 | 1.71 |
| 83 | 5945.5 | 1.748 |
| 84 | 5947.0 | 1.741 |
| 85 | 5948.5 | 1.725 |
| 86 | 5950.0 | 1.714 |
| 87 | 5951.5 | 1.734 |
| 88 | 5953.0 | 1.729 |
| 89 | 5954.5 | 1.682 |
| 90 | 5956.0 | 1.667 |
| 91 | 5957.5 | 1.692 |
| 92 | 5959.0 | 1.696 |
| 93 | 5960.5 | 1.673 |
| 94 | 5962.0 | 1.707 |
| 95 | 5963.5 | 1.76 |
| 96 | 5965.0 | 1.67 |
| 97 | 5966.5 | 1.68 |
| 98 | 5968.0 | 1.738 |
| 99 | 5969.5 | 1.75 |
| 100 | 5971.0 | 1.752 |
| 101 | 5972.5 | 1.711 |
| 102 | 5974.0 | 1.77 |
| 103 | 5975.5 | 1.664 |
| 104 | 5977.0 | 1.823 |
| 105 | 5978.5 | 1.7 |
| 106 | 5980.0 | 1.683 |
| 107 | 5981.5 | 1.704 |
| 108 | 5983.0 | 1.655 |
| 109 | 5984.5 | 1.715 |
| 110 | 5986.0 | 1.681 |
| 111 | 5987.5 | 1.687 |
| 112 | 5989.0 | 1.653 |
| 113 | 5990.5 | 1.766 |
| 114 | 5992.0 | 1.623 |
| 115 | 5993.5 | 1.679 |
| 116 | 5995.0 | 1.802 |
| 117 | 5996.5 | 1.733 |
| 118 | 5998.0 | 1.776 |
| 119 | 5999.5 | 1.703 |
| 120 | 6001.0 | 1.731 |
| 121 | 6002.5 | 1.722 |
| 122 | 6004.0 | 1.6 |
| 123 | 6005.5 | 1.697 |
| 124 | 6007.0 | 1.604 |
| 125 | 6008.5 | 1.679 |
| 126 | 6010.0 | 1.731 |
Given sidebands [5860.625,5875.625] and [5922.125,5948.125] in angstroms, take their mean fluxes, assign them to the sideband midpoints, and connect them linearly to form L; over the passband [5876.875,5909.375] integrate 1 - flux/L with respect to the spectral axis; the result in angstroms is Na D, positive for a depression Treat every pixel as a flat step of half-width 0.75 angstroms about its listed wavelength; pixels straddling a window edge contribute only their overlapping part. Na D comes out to 3.8 angstroms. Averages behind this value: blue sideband 1.71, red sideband 1.69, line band 1.5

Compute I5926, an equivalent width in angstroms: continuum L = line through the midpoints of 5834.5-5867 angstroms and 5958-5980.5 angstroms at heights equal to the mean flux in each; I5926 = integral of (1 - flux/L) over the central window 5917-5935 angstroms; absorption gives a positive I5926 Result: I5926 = 0.4 angstroms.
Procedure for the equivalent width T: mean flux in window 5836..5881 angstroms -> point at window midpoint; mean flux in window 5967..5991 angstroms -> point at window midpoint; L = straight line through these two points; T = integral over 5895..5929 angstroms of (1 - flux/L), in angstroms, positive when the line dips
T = 1.8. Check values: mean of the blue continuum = 1.73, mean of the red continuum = 1.71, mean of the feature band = 1.63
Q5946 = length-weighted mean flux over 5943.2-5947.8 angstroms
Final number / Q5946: 1.73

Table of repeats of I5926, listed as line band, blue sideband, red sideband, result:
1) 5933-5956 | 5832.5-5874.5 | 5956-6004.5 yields 0.13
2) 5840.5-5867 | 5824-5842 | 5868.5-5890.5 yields -0.66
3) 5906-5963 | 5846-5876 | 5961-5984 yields 0.81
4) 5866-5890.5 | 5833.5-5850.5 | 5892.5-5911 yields 0.09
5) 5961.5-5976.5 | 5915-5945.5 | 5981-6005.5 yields -0.23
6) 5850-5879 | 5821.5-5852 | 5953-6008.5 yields 0.96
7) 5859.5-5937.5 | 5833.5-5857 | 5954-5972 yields 5.48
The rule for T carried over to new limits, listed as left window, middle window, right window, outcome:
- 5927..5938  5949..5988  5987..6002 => -0.43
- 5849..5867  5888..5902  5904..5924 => 2.69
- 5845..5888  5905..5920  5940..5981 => 0.15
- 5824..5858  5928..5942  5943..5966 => 0.42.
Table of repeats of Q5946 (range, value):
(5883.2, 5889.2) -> 1.43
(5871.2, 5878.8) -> 1.72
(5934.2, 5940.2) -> 1.67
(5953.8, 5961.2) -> 1.68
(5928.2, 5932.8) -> 1.64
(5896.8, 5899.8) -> 1.46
